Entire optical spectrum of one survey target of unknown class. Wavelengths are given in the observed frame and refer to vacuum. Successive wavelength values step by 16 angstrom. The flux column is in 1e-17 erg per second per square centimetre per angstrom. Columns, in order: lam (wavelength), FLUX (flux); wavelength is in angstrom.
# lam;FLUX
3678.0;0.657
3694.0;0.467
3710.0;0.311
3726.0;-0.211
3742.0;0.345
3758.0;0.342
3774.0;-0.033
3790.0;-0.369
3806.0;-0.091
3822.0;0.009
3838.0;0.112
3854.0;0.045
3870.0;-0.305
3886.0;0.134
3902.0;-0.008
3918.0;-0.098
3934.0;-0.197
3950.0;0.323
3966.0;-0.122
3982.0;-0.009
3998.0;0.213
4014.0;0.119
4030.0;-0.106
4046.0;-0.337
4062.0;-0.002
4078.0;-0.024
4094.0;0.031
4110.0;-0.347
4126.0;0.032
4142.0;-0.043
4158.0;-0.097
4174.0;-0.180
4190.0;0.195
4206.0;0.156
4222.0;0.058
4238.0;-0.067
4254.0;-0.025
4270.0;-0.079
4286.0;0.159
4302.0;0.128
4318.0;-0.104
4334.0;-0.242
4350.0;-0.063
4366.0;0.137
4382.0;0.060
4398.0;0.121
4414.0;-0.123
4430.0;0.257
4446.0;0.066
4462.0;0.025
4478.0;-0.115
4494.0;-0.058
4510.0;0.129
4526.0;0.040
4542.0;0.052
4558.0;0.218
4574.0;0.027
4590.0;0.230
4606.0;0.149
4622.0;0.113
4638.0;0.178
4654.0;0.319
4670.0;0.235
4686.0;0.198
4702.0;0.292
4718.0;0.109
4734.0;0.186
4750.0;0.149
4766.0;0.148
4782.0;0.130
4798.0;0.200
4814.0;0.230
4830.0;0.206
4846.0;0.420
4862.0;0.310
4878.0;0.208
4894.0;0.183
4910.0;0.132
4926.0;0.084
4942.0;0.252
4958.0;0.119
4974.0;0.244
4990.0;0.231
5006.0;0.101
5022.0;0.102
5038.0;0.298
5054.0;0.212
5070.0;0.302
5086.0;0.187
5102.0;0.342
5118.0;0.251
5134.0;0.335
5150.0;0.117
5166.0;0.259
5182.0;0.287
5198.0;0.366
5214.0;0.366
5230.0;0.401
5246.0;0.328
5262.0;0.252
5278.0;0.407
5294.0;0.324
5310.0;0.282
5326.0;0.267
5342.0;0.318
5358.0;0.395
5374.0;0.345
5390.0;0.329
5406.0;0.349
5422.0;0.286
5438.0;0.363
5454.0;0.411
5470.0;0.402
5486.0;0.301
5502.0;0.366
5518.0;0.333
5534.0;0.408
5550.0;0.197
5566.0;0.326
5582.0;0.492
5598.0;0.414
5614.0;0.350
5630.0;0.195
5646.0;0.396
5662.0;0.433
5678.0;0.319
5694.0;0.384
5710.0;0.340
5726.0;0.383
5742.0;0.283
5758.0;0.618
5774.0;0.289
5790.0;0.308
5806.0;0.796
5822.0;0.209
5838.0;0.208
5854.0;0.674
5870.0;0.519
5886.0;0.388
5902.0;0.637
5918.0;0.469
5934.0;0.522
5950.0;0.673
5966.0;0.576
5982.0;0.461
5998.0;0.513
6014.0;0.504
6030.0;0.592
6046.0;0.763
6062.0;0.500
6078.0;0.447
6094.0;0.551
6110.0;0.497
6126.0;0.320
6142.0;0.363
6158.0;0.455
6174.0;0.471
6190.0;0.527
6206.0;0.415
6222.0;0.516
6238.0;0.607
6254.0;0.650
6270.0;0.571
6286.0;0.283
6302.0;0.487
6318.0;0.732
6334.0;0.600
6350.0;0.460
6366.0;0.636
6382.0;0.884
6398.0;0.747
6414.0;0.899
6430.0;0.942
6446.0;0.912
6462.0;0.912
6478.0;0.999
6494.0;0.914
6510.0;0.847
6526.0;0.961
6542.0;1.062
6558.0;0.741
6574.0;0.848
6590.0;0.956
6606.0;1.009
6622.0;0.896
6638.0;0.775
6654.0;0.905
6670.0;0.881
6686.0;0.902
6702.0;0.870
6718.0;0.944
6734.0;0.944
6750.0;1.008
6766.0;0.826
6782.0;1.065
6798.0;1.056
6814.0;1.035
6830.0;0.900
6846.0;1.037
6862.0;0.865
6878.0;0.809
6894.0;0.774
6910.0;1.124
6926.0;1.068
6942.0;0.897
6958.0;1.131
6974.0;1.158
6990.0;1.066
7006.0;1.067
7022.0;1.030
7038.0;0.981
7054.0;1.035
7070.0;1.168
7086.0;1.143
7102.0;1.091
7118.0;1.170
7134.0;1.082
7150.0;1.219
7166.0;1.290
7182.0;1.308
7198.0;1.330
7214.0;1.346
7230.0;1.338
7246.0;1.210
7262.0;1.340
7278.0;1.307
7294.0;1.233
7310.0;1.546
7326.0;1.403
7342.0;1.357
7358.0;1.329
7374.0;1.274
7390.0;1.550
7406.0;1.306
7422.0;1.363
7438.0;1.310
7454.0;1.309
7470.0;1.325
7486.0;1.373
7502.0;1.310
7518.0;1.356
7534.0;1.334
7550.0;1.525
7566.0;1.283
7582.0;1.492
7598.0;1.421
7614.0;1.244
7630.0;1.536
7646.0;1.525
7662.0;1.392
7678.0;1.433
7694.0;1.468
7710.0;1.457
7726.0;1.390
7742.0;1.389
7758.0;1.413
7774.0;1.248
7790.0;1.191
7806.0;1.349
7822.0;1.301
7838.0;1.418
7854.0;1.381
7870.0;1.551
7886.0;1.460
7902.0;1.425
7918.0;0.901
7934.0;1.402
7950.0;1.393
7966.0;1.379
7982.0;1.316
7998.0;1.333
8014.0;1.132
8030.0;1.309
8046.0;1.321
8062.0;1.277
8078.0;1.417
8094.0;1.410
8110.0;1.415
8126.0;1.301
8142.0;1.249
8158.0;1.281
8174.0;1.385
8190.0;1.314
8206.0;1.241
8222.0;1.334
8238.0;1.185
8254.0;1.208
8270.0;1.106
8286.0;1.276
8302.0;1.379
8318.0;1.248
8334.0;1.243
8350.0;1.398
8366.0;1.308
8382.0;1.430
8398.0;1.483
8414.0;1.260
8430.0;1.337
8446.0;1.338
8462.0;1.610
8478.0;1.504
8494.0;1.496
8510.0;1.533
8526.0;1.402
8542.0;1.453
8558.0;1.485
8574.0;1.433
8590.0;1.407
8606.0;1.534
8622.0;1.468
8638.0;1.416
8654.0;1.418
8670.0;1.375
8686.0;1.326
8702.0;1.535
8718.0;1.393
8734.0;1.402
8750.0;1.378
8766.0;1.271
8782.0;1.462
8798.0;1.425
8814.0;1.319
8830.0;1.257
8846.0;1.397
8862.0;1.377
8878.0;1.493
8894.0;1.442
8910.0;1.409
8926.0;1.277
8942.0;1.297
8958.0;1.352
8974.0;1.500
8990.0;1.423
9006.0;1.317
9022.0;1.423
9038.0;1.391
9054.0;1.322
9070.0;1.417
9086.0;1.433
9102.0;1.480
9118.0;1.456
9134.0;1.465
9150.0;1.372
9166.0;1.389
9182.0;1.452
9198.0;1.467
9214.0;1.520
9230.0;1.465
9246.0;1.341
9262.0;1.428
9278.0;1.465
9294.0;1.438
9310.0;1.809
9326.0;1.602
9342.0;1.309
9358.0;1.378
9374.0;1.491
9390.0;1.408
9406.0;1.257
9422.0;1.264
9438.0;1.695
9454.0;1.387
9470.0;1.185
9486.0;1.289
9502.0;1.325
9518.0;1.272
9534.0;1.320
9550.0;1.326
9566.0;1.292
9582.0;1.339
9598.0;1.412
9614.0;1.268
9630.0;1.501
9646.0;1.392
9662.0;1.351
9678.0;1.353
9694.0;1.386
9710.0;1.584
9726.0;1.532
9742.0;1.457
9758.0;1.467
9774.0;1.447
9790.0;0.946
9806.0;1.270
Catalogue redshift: 0.60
